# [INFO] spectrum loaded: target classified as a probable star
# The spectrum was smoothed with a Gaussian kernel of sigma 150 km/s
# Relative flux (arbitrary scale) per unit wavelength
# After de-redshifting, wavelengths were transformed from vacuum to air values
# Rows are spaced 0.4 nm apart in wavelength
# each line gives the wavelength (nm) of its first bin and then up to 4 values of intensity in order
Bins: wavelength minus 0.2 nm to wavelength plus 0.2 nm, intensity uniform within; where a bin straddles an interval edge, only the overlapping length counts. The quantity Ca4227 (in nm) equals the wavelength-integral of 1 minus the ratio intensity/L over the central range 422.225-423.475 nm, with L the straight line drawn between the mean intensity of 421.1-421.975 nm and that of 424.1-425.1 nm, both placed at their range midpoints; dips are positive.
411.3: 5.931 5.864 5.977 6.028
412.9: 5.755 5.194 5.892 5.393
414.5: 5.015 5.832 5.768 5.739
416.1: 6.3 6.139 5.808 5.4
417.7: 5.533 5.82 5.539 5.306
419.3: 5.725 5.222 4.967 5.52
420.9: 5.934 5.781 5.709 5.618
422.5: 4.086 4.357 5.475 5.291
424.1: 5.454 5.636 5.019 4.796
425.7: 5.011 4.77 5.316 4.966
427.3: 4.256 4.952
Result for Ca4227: 0.20 nm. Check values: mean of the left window 5.73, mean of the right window 5.35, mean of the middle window 4.68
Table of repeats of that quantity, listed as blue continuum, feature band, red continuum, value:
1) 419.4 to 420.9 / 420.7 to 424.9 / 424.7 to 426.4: -0.140 nm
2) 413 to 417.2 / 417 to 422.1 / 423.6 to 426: -0.080 nm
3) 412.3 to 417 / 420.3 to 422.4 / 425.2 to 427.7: -0.158 nm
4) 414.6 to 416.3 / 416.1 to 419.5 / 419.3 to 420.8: -0.059 nm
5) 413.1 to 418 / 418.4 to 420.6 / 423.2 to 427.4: 0.030 nm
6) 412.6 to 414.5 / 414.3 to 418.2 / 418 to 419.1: -0.144 nm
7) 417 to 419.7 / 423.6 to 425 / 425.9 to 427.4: -0.089 nm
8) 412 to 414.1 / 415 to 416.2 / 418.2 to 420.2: -0.067 nm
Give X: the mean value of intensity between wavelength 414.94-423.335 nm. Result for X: 5.52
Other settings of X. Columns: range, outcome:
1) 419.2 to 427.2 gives 5.21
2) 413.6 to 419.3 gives 5.68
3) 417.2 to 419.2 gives 5.54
